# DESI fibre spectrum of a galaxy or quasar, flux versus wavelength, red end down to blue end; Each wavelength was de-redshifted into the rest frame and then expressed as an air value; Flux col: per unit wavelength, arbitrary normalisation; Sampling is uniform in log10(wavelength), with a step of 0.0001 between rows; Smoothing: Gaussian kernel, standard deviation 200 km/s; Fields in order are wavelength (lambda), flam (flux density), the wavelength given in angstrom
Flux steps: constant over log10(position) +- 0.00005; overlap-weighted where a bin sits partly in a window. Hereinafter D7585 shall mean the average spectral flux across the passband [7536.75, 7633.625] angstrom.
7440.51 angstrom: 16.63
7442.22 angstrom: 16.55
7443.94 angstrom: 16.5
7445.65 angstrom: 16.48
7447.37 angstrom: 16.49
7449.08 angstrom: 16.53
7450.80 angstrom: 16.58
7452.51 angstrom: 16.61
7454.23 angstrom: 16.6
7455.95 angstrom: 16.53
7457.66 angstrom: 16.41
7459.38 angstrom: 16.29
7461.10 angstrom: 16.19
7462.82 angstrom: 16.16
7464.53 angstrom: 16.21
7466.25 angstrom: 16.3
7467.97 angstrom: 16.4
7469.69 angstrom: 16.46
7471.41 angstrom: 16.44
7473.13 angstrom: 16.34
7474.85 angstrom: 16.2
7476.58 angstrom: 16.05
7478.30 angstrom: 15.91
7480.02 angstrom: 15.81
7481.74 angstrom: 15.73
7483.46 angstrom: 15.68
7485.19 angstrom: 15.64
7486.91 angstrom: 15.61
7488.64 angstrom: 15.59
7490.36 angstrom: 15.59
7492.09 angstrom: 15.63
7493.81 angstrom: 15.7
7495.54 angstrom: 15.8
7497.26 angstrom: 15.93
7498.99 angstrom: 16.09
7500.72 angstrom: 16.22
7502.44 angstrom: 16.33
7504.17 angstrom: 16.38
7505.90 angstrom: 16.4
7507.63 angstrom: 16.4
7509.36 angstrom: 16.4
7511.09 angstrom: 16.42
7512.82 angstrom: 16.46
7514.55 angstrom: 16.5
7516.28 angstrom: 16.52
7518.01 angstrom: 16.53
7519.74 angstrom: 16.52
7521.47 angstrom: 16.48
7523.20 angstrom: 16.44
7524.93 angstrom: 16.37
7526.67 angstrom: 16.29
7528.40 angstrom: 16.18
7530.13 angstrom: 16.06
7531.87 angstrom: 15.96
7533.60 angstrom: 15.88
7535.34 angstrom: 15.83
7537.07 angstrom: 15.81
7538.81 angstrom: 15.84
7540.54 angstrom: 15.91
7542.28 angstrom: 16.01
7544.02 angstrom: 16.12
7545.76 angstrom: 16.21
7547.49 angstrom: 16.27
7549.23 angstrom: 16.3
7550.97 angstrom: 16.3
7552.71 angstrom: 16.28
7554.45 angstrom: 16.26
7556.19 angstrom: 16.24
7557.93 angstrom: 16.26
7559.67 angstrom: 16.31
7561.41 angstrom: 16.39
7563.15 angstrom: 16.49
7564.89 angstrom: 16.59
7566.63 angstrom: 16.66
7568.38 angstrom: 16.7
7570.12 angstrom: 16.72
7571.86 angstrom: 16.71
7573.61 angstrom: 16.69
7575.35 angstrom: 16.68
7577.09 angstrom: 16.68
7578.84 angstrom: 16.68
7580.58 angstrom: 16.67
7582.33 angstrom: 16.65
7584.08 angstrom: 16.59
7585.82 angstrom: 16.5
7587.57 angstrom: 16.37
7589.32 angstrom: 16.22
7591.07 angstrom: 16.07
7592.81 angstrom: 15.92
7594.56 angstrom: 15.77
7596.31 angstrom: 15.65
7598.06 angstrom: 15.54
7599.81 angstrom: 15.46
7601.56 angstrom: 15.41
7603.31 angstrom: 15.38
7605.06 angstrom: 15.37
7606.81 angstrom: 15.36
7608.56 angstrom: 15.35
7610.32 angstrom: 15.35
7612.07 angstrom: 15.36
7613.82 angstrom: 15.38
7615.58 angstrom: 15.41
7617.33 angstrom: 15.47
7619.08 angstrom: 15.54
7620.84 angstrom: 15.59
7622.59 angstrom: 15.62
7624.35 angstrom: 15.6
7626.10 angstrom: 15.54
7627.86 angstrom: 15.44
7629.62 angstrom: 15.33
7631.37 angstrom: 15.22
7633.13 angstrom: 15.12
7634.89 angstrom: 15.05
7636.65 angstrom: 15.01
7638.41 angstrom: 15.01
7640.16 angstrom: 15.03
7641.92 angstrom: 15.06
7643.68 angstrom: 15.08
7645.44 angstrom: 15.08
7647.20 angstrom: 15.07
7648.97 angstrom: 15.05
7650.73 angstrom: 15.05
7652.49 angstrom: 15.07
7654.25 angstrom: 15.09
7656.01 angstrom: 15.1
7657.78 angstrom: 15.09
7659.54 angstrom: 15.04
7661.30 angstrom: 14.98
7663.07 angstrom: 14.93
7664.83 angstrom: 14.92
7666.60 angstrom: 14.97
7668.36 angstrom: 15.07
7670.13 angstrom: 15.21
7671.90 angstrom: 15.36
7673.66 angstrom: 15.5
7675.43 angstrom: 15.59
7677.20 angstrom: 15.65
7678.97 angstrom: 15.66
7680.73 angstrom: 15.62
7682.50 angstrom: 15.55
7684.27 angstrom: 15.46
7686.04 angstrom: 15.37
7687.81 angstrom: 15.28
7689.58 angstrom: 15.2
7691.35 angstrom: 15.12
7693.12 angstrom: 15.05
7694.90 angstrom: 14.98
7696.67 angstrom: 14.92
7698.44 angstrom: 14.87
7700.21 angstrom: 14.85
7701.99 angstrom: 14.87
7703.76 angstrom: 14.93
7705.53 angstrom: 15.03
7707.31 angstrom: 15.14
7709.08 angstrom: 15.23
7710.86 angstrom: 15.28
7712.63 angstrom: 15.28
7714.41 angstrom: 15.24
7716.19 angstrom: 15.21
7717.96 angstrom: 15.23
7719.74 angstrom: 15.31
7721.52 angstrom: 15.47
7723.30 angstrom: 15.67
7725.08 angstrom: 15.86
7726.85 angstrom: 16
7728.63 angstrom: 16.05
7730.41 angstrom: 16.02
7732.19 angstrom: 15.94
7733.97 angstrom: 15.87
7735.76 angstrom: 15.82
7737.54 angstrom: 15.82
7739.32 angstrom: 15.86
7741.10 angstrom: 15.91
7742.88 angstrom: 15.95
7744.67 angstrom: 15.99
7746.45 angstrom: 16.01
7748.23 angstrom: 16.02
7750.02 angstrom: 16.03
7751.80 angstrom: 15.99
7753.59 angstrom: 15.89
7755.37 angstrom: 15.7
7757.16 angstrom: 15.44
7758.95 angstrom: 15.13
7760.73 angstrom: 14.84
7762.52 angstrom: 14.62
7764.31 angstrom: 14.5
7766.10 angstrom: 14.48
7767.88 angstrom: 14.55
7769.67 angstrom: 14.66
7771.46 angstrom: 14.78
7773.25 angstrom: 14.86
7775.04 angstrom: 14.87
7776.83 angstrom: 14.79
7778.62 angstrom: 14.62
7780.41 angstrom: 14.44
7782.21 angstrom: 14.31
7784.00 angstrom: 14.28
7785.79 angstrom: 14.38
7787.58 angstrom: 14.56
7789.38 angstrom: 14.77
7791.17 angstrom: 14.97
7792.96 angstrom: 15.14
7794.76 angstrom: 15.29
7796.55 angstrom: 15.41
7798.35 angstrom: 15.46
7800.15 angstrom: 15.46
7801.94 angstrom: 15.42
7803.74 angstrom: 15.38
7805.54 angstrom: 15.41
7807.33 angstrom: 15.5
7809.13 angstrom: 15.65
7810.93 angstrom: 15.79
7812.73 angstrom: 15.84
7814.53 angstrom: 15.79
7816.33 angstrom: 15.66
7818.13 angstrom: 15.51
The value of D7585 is 16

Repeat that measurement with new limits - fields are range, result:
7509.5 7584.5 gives 16.4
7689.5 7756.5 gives 15.5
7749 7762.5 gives 15.5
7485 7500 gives 15.7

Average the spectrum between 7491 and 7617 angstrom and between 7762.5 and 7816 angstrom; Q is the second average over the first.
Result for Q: 0.93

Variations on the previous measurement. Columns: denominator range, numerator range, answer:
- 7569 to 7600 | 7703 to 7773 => 0.95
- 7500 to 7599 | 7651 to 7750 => 0.94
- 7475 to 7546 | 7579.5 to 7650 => 0.97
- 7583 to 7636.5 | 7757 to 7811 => 0.96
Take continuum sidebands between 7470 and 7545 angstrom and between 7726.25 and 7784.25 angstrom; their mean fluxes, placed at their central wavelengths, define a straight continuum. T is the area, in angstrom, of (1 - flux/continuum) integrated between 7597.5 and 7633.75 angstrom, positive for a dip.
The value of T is 0.79 angstrom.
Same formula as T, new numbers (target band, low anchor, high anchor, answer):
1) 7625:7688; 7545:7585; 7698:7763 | 2.96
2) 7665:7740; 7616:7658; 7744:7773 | -0.65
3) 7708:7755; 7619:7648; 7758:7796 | -2.66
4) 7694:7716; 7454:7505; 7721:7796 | 0.54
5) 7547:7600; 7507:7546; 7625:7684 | -1.69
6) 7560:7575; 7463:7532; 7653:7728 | -0.75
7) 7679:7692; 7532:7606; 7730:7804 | 0.20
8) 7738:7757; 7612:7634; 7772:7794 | -1.37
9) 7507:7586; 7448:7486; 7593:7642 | -2.90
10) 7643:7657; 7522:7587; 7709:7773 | 0.73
